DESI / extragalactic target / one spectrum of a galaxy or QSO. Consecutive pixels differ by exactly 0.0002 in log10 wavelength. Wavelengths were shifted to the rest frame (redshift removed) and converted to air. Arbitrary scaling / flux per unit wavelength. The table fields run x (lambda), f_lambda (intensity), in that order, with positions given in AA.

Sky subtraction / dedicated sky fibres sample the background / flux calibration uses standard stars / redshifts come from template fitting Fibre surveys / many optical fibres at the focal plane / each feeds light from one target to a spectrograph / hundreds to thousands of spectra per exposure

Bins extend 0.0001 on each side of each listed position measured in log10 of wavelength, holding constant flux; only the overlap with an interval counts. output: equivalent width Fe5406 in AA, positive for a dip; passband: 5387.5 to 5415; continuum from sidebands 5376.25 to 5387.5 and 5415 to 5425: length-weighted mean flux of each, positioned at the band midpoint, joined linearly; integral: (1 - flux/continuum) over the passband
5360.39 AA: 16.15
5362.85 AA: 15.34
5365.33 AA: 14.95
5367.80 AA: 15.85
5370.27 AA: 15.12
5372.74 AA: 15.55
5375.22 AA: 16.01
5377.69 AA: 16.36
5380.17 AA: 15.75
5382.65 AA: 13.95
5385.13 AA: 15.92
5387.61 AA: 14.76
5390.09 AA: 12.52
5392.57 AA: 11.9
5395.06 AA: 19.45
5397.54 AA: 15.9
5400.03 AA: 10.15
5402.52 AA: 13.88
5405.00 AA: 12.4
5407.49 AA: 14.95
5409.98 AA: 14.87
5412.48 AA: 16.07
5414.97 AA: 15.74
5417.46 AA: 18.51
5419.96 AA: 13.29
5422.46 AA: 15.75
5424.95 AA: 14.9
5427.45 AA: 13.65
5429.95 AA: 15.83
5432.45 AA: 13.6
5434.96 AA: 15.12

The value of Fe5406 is 2.2 AA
